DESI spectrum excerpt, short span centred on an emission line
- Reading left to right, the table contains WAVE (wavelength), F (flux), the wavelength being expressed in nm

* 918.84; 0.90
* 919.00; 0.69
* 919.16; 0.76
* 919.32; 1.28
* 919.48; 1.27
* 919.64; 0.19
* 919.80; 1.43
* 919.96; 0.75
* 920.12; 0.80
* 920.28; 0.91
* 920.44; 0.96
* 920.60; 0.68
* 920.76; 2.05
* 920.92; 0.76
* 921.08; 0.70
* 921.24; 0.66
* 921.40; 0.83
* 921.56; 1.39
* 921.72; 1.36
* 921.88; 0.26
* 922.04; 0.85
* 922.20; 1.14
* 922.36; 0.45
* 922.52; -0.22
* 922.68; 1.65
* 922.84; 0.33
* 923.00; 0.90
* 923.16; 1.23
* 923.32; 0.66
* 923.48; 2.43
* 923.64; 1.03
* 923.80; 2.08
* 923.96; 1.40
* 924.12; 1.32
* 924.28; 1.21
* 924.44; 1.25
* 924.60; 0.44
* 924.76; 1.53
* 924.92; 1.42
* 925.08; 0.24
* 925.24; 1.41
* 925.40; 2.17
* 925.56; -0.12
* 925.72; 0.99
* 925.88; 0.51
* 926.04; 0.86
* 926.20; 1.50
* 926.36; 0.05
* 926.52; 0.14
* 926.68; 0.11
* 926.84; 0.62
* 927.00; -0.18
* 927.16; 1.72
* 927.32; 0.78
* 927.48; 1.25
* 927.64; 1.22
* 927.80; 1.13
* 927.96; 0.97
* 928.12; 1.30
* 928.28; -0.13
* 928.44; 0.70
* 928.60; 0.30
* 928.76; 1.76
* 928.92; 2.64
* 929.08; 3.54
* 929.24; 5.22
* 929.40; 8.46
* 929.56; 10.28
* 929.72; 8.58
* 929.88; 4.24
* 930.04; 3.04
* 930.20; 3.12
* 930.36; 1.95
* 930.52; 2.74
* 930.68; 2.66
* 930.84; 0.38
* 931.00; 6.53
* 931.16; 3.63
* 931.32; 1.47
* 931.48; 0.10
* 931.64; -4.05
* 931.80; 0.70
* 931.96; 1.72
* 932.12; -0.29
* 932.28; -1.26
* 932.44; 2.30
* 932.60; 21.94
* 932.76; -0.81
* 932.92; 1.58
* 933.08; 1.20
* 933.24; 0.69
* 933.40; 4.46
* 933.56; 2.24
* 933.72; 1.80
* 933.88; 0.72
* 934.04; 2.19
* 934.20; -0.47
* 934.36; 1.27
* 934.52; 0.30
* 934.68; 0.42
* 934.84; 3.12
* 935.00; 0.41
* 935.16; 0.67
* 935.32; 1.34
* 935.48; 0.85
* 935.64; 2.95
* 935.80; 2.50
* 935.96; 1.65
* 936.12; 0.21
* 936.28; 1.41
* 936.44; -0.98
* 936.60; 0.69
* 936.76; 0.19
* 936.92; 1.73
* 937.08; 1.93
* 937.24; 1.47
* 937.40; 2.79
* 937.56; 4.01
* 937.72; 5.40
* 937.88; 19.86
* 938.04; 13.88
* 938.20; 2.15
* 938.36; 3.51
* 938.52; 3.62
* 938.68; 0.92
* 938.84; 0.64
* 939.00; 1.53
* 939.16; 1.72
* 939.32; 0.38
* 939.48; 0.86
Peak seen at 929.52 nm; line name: H-beta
